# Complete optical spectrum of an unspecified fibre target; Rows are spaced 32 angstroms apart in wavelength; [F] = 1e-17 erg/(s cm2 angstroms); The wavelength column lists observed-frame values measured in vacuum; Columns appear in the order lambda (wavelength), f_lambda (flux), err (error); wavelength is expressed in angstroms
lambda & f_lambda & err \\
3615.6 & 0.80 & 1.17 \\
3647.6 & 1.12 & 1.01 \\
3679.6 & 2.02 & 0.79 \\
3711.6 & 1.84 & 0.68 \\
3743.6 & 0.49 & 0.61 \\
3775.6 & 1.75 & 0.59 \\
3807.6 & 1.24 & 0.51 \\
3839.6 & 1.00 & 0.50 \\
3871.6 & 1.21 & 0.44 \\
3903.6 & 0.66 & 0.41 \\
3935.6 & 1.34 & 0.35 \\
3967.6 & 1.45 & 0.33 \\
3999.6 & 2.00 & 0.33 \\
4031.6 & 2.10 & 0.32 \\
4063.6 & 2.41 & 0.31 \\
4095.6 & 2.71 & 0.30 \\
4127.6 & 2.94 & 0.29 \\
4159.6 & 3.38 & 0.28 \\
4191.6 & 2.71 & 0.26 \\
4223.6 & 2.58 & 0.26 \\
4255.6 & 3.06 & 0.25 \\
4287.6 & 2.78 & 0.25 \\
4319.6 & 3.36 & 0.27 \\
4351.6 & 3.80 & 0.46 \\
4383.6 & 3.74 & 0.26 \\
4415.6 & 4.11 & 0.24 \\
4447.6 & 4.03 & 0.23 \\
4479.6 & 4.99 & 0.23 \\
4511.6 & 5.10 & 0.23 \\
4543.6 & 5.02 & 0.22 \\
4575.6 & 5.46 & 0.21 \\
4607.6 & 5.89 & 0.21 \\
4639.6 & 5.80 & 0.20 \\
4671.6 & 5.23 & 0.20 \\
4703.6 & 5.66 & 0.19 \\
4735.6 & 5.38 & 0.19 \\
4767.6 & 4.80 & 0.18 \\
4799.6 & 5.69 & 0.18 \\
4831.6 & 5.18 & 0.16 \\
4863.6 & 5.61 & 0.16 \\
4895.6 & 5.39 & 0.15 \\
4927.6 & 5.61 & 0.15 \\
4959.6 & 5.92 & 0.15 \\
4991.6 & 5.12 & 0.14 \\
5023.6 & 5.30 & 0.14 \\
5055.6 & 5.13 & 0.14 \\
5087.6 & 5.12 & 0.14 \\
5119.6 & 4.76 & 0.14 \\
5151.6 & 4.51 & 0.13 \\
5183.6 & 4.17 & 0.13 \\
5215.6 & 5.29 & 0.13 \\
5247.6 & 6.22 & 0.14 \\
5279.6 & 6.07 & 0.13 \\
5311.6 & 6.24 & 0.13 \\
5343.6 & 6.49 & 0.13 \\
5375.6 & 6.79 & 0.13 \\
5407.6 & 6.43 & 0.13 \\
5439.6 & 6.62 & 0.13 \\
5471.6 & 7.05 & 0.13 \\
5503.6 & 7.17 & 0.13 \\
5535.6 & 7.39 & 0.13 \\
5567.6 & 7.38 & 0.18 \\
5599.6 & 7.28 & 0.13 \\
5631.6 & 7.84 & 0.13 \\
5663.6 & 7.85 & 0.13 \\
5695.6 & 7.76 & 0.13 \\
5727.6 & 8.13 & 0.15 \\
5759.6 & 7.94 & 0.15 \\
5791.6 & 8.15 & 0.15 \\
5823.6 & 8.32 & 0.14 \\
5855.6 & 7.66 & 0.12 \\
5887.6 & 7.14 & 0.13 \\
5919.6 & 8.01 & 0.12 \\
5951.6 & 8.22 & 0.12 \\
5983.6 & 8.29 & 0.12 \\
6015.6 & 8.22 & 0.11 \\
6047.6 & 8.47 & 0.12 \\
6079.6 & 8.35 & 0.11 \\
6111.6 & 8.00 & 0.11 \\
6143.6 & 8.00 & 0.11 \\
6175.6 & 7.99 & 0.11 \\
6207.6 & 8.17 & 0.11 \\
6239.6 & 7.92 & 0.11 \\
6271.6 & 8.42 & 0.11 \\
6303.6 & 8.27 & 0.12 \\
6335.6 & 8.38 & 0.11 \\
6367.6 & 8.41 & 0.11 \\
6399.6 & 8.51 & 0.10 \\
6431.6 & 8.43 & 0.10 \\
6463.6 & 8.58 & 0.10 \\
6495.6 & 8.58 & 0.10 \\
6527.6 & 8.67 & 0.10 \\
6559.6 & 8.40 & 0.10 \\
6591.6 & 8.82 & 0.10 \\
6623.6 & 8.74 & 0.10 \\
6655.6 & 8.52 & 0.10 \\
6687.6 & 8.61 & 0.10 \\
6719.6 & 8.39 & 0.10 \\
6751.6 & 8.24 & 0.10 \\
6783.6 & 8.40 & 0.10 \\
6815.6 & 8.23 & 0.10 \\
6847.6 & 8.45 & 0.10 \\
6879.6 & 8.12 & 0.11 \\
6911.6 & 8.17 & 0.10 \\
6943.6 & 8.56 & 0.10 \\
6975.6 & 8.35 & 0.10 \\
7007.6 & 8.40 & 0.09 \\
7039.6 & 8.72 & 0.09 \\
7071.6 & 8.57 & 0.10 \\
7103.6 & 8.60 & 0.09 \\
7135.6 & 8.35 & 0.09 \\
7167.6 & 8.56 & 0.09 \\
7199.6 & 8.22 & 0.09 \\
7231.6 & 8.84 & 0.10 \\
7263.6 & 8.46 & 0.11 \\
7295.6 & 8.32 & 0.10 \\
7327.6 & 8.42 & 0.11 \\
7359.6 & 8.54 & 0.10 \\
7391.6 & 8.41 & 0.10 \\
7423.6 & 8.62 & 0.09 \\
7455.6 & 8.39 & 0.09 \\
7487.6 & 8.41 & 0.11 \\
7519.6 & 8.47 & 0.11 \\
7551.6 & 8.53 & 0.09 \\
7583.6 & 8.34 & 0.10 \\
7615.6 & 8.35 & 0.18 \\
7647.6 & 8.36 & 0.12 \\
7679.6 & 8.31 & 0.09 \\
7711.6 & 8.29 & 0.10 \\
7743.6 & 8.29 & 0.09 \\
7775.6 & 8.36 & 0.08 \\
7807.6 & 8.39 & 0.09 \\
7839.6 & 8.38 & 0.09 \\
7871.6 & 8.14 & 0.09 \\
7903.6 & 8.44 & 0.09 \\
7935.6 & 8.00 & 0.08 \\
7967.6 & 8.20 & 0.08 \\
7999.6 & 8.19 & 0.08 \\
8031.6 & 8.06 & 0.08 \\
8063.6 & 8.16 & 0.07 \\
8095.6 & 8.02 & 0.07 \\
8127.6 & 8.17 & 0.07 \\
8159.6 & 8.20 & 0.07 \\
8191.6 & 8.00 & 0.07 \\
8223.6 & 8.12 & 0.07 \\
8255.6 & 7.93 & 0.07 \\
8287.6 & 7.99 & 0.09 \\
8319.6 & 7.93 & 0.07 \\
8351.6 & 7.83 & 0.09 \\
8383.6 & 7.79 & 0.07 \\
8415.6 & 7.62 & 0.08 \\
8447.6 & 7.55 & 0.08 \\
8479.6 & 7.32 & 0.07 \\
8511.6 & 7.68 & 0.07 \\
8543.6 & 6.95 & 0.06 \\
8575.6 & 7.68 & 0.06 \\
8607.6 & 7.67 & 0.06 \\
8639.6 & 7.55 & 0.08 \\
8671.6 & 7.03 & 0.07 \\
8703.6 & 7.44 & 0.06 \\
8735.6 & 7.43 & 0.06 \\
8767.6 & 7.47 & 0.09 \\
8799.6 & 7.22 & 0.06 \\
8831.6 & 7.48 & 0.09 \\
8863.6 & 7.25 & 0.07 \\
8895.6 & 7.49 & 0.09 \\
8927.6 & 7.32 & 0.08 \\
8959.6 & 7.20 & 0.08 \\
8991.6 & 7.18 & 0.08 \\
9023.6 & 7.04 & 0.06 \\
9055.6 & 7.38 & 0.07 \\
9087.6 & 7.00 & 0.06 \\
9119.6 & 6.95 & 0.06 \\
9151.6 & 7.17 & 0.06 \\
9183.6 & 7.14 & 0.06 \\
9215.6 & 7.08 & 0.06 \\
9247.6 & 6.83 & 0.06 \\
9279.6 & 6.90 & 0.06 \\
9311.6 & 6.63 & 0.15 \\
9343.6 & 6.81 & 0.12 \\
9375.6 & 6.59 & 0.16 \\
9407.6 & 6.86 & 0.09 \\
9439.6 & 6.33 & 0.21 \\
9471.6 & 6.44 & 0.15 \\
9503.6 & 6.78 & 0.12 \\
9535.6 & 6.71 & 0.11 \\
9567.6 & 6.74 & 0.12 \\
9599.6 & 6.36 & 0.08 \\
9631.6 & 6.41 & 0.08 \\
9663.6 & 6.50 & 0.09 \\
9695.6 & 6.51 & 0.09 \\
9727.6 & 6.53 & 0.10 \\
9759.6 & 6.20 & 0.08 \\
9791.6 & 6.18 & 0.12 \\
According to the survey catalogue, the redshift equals -0.001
